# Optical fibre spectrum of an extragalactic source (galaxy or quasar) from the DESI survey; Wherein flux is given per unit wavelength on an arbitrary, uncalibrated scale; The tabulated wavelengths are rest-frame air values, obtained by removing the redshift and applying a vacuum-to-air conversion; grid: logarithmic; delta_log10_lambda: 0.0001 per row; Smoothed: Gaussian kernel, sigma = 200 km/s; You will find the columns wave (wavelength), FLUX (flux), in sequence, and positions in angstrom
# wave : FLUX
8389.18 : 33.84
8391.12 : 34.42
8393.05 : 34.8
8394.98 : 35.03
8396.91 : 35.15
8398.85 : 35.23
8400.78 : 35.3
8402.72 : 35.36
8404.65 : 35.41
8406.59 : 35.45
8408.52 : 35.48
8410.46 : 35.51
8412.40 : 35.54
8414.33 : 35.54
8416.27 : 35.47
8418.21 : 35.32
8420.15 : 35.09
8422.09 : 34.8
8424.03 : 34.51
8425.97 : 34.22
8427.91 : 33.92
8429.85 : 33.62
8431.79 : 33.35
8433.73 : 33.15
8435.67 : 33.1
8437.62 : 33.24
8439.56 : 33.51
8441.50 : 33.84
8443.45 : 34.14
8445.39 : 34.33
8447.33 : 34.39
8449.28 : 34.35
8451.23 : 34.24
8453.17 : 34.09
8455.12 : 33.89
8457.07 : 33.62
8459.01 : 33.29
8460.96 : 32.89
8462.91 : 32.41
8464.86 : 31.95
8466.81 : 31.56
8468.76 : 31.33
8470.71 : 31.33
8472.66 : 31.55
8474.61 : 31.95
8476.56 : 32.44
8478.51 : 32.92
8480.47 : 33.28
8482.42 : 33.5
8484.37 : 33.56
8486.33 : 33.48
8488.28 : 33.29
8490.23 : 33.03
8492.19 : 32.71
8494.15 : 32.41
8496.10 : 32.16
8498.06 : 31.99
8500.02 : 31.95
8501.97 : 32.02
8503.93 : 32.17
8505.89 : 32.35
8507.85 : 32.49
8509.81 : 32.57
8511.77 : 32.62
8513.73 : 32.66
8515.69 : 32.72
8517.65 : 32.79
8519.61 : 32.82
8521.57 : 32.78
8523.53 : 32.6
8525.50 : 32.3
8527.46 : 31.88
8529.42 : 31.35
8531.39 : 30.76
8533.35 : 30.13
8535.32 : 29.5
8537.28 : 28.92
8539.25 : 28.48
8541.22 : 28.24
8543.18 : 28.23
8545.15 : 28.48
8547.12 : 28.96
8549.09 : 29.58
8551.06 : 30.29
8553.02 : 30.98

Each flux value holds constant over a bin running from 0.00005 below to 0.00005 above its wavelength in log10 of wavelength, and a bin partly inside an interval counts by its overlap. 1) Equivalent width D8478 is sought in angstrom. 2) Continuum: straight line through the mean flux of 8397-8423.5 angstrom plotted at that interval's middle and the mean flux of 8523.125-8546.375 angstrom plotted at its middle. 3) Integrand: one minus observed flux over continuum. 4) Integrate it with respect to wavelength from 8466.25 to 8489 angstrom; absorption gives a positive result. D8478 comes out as -0.1 angstrom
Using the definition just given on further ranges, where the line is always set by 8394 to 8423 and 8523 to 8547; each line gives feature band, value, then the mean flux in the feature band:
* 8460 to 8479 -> 0.4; 32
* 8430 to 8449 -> 0.2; 33.7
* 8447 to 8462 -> -0.2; 33.8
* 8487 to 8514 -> -0.9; 32.5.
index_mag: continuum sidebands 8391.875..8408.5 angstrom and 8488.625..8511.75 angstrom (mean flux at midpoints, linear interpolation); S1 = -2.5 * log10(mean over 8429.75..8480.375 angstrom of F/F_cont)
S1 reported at 0.02 mag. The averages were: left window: 35.2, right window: 32.4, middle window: 33.1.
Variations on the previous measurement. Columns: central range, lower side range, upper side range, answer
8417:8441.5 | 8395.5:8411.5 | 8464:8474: -0.004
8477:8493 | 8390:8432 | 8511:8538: -0.011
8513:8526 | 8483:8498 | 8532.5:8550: -0.071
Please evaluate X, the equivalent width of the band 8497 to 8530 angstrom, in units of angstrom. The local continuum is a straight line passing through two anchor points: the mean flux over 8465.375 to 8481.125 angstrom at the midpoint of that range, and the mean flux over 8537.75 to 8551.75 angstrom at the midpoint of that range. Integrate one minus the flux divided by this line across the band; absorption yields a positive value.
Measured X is -2.3 angstrom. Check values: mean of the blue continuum 32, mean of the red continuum 28.8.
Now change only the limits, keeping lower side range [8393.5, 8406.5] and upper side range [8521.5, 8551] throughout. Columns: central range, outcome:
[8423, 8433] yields 0.1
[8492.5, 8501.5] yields -0.2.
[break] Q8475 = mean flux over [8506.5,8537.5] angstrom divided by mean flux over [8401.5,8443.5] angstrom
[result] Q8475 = 0.92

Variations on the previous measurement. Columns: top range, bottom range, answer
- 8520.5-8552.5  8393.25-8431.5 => 0.86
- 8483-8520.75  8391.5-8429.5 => 0.93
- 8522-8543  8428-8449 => 0.90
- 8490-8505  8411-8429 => 0.92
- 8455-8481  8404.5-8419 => 0.91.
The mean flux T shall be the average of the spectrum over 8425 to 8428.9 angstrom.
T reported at 34.1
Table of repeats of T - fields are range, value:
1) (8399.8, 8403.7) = 35.4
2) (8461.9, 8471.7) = 31.7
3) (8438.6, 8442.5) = 33.7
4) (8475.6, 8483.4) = 33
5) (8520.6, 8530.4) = 32.2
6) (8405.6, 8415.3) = 35.5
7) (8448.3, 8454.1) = 34.2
